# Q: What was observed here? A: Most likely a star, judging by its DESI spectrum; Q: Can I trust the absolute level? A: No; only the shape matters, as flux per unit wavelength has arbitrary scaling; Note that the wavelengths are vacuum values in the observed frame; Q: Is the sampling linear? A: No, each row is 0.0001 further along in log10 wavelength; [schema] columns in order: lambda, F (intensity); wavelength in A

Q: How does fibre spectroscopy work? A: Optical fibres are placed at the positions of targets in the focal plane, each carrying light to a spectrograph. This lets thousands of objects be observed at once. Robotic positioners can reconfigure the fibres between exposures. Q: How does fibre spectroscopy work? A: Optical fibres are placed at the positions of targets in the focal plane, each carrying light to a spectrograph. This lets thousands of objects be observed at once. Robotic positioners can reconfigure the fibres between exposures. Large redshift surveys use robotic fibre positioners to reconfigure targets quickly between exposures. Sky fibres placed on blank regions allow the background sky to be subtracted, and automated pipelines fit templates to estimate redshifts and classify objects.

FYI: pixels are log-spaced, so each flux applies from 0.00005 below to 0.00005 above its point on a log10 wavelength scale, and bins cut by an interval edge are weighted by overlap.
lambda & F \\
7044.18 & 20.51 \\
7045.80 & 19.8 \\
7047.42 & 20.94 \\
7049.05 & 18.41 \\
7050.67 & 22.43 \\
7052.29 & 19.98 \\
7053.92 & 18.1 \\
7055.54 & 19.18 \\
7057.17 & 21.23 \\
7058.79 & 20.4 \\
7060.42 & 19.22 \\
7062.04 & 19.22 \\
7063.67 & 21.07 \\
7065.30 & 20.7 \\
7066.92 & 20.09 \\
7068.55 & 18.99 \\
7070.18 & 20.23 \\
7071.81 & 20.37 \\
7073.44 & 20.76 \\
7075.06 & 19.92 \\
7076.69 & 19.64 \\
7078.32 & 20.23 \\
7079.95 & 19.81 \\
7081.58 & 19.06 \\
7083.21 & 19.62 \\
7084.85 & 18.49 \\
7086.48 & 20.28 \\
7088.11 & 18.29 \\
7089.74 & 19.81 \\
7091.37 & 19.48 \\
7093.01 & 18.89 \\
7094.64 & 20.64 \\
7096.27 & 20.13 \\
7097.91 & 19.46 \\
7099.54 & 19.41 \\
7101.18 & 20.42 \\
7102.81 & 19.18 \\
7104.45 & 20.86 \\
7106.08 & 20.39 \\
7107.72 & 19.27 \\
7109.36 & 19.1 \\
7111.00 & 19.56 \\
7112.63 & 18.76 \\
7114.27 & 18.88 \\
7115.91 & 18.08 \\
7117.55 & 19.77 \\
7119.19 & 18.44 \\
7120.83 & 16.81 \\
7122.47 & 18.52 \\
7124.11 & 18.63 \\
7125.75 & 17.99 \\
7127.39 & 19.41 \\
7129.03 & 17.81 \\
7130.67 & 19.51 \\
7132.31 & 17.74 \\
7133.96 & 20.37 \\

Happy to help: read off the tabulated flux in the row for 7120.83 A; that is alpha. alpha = 16.81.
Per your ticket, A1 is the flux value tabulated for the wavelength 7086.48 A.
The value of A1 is 20.28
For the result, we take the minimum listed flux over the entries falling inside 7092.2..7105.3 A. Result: 18.89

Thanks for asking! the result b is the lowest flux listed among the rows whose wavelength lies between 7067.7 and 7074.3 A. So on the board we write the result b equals 18.99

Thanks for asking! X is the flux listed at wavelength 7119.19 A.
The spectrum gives 18.44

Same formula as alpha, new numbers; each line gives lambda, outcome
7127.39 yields 19.41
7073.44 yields 20.76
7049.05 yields 18.41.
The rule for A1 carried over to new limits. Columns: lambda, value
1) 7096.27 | 20.13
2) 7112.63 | 18.76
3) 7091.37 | 19.48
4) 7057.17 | 21.23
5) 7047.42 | 20.94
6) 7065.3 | 20.7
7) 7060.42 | 19.22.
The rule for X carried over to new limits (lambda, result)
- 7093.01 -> 18.89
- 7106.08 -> 20.39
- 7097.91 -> 19.46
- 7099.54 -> 19.41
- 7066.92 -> 20.09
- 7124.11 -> 18.63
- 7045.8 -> 19.8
